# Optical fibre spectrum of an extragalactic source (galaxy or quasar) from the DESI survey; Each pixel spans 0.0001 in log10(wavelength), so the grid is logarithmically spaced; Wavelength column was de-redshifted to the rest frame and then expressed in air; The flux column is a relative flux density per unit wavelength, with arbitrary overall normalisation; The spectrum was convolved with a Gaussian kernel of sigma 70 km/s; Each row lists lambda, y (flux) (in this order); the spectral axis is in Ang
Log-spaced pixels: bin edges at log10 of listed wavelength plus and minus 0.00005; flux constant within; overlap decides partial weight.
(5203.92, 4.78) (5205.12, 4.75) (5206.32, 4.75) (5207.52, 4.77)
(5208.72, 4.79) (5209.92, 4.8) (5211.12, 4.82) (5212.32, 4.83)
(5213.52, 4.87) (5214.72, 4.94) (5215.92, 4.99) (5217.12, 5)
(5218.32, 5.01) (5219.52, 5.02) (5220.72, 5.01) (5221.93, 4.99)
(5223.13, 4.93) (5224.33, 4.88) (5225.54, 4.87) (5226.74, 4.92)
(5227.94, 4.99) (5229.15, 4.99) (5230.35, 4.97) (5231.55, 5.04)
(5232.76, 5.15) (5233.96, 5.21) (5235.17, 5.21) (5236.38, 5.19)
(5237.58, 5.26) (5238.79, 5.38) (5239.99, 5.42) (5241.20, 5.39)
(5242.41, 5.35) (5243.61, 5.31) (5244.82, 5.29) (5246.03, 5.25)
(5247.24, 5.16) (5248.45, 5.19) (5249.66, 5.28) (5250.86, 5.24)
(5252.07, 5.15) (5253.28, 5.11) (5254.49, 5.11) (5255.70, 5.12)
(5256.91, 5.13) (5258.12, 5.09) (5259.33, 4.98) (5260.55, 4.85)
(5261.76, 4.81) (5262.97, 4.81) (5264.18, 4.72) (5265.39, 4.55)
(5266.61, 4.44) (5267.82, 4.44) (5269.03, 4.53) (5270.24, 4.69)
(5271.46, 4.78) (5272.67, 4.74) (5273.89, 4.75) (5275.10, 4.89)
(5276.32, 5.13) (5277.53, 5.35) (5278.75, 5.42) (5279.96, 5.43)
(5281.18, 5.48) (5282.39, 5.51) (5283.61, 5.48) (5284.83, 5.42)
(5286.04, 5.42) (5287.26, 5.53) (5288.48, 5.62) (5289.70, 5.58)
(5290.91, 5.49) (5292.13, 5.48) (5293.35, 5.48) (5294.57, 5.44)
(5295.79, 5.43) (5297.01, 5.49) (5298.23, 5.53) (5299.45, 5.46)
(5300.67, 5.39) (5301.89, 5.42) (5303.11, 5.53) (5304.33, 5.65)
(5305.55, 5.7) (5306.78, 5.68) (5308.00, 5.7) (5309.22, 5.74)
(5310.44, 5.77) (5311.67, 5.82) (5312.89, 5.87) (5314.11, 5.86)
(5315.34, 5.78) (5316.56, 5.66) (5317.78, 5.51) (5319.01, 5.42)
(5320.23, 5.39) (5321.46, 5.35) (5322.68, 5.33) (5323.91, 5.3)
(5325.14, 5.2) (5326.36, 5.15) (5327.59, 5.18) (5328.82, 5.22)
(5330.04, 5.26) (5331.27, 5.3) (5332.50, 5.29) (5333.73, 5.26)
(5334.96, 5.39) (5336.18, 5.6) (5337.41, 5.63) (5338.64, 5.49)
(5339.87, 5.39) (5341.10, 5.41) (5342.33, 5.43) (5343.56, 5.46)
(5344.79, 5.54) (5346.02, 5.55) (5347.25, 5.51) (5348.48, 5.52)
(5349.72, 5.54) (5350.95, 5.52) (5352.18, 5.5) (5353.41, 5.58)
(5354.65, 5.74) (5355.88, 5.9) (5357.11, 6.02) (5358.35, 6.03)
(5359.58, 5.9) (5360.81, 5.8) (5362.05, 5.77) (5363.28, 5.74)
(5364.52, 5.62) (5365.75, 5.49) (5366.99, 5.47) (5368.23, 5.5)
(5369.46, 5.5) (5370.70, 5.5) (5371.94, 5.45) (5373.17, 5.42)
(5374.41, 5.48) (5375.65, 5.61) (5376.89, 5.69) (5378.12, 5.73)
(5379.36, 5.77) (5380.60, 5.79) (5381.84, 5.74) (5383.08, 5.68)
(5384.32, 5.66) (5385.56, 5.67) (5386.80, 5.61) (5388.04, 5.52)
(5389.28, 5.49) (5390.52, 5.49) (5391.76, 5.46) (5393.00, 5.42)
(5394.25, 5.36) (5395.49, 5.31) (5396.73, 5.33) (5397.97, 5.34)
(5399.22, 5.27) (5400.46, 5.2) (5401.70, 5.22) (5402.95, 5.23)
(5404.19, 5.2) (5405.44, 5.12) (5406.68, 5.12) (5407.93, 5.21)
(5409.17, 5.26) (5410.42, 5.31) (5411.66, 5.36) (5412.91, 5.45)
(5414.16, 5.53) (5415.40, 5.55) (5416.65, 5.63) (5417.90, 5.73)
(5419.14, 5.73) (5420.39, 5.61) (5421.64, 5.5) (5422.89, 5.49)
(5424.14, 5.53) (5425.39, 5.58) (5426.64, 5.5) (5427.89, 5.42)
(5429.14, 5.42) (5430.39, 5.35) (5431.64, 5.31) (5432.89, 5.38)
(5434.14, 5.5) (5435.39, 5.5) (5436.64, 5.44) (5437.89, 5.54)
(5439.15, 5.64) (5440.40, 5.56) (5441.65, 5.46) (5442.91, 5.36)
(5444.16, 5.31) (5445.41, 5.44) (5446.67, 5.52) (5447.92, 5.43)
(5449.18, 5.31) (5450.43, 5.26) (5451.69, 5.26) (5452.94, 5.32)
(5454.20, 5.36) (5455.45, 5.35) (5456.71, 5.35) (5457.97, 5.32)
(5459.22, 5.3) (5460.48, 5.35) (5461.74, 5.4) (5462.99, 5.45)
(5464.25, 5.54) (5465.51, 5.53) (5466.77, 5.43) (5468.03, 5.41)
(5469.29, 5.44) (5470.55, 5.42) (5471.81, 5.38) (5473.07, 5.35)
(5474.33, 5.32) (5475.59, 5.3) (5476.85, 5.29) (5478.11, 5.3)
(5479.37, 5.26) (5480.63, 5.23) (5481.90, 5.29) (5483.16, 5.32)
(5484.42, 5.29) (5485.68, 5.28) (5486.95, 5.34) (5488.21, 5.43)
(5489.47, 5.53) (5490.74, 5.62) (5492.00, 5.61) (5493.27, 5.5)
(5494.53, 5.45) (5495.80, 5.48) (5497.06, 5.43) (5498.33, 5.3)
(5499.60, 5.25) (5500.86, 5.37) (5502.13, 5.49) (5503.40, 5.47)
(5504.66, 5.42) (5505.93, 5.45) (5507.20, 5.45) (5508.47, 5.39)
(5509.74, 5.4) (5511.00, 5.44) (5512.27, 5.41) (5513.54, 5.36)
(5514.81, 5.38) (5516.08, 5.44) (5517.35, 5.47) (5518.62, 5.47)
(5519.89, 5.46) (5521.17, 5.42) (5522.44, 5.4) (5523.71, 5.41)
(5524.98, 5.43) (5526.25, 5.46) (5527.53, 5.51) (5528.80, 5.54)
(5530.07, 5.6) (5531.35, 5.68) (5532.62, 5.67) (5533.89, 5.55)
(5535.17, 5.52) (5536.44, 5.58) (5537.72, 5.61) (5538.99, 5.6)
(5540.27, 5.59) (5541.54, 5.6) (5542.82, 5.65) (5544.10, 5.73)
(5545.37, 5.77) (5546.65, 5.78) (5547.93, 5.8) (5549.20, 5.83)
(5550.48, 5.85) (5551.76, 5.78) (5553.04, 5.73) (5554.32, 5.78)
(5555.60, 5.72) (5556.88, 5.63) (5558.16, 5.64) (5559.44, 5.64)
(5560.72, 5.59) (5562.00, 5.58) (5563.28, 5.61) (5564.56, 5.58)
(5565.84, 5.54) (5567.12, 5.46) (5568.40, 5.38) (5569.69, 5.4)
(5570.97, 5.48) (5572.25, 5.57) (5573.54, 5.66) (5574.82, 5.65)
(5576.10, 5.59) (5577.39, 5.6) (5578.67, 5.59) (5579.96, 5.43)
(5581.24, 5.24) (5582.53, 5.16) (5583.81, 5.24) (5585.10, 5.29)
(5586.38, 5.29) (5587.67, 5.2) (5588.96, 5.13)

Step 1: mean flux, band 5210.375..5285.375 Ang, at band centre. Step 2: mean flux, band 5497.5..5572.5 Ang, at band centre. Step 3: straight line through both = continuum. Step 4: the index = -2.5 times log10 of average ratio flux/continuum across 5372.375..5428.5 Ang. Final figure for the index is -0.03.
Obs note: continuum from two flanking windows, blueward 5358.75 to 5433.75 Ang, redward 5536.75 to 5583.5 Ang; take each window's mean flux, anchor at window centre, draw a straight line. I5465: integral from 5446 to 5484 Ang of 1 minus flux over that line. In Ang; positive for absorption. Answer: 1.2 Ang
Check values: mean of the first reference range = 5.49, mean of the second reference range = 5.6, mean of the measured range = 5.36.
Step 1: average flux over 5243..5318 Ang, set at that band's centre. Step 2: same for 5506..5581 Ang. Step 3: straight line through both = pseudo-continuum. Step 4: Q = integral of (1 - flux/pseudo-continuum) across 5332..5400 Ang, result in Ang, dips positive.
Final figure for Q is -2.3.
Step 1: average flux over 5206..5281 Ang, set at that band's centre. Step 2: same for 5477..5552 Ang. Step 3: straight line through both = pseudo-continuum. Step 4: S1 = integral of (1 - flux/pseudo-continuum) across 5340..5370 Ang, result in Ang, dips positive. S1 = -2.4 Ang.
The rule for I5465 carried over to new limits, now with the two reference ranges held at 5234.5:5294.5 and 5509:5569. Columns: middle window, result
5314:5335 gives -0.49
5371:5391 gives -1.04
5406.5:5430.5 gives -0.36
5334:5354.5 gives -0.89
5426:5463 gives 0.19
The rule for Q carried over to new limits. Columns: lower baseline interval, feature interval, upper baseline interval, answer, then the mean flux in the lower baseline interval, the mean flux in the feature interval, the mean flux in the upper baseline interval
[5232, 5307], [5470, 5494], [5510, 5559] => 0.61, 5.22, 5.37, 5.59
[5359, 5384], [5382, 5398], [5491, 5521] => 0.30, 5.63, 5.5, 5.43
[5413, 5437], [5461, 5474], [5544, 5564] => 0.34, 5.51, 5.43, 5.72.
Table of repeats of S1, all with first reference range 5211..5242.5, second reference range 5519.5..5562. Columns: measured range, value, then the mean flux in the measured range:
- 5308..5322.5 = -1.2 Ang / 5.65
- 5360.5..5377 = -0.8 Ang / 5.56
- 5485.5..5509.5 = 0.5 Ang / 5.44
